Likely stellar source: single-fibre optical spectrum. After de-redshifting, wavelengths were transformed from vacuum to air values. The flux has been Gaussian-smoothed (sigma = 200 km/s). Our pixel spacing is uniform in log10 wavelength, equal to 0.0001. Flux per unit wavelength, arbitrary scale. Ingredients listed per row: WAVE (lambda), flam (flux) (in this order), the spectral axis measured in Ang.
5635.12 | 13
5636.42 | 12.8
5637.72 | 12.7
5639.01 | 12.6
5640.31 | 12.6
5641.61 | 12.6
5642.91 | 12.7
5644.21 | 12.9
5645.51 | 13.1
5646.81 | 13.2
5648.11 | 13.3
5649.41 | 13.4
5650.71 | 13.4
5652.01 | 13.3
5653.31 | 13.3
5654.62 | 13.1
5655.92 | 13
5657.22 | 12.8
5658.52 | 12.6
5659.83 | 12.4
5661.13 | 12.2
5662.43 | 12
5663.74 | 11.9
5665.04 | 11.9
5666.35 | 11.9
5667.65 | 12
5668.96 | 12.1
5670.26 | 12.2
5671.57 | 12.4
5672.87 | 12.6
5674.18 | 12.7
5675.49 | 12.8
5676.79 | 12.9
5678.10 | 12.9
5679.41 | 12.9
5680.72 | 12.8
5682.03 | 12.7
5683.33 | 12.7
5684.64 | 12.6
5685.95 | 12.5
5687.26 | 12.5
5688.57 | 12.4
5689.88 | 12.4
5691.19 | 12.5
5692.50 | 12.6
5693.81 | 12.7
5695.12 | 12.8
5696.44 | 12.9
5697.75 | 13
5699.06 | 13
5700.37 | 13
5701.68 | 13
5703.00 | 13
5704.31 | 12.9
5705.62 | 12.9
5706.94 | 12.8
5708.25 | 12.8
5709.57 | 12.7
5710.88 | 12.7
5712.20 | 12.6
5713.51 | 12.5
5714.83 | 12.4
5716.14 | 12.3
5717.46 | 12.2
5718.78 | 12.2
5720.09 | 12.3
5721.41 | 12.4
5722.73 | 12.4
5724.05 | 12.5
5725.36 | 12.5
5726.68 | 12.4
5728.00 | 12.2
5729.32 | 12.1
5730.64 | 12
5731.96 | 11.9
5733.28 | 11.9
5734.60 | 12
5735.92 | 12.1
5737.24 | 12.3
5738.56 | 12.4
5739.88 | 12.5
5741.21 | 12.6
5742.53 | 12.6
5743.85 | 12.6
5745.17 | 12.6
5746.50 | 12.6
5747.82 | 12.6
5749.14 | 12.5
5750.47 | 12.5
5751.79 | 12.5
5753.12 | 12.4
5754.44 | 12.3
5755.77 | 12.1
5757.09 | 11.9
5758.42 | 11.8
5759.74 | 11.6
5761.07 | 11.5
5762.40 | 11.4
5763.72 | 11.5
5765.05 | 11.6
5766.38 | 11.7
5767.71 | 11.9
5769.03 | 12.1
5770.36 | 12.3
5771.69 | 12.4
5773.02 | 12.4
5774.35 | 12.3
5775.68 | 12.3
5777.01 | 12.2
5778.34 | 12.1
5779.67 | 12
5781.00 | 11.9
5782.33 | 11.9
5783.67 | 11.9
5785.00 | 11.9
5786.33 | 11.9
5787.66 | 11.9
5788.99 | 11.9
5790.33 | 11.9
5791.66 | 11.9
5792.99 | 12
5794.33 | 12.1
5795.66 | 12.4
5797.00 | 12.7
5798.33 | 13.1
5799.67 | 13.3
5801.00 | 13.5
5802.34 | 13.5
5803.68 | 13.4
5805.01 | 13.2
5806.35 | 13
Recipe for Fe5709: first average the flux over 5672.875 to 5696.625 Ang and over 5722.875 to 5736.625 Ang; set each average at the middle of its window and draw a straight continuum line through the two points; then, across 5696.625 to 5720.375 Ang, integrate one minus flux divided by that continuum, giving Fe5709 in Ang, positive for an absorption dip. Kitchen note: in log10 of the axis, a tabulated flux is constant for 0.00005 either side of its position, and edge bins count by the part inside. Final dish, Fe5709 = -0.5 Ang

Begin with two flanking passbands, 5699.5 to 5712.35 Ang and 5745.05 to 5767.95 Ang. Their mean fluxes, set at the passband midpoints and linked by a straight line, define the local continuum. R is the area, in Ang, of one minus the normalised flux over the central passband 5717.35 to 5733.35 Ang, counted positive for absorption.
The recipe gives 0.4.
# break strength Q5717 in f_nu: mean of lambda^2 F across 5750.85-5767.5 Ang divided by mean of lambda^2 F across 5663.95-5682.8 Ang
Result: 0.98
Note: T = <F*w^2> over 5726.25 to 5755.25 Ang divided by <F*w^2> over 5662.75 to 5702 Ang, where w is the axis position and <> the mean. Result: 1.00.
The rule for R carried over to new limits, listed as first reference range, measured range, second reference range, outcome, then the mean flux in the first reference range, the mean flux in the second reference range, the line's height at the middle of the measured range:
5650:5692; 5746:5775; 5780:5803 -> 0.73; 12.6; 12.3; 12.4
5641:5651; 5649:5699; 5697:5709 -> 1.44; 13.1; 12.9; 13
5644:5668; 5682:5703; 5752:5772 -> -0.46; 12.7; 11.9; 12.4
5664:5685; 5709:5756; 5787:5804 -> 0.58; 12.5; 12.6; 12.5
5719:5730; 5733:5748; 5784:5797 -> -0.17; 12.3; 12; 12.3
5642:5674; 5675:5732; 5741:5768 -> -0.91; 12.7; 12.1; 12.4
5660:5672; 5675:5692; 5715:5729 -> -0.70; 12.1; 12.3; 12.2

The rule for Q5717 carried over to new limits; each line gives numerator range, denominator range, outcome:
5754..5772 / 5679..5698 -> 0.96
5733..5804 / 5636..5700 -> 1.00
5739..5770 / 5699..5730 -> 0.98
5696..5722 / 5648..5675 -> 1.03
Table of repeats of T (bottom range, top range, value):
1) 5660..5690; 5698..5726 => 1.03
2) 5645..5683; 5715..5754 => 1.00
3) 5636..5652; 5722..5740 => 0.97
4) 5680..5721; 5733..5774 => 0.98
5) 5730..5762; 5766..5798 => 1.00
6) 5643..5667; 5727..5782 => 0.99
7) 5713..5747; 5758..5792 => 0.98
